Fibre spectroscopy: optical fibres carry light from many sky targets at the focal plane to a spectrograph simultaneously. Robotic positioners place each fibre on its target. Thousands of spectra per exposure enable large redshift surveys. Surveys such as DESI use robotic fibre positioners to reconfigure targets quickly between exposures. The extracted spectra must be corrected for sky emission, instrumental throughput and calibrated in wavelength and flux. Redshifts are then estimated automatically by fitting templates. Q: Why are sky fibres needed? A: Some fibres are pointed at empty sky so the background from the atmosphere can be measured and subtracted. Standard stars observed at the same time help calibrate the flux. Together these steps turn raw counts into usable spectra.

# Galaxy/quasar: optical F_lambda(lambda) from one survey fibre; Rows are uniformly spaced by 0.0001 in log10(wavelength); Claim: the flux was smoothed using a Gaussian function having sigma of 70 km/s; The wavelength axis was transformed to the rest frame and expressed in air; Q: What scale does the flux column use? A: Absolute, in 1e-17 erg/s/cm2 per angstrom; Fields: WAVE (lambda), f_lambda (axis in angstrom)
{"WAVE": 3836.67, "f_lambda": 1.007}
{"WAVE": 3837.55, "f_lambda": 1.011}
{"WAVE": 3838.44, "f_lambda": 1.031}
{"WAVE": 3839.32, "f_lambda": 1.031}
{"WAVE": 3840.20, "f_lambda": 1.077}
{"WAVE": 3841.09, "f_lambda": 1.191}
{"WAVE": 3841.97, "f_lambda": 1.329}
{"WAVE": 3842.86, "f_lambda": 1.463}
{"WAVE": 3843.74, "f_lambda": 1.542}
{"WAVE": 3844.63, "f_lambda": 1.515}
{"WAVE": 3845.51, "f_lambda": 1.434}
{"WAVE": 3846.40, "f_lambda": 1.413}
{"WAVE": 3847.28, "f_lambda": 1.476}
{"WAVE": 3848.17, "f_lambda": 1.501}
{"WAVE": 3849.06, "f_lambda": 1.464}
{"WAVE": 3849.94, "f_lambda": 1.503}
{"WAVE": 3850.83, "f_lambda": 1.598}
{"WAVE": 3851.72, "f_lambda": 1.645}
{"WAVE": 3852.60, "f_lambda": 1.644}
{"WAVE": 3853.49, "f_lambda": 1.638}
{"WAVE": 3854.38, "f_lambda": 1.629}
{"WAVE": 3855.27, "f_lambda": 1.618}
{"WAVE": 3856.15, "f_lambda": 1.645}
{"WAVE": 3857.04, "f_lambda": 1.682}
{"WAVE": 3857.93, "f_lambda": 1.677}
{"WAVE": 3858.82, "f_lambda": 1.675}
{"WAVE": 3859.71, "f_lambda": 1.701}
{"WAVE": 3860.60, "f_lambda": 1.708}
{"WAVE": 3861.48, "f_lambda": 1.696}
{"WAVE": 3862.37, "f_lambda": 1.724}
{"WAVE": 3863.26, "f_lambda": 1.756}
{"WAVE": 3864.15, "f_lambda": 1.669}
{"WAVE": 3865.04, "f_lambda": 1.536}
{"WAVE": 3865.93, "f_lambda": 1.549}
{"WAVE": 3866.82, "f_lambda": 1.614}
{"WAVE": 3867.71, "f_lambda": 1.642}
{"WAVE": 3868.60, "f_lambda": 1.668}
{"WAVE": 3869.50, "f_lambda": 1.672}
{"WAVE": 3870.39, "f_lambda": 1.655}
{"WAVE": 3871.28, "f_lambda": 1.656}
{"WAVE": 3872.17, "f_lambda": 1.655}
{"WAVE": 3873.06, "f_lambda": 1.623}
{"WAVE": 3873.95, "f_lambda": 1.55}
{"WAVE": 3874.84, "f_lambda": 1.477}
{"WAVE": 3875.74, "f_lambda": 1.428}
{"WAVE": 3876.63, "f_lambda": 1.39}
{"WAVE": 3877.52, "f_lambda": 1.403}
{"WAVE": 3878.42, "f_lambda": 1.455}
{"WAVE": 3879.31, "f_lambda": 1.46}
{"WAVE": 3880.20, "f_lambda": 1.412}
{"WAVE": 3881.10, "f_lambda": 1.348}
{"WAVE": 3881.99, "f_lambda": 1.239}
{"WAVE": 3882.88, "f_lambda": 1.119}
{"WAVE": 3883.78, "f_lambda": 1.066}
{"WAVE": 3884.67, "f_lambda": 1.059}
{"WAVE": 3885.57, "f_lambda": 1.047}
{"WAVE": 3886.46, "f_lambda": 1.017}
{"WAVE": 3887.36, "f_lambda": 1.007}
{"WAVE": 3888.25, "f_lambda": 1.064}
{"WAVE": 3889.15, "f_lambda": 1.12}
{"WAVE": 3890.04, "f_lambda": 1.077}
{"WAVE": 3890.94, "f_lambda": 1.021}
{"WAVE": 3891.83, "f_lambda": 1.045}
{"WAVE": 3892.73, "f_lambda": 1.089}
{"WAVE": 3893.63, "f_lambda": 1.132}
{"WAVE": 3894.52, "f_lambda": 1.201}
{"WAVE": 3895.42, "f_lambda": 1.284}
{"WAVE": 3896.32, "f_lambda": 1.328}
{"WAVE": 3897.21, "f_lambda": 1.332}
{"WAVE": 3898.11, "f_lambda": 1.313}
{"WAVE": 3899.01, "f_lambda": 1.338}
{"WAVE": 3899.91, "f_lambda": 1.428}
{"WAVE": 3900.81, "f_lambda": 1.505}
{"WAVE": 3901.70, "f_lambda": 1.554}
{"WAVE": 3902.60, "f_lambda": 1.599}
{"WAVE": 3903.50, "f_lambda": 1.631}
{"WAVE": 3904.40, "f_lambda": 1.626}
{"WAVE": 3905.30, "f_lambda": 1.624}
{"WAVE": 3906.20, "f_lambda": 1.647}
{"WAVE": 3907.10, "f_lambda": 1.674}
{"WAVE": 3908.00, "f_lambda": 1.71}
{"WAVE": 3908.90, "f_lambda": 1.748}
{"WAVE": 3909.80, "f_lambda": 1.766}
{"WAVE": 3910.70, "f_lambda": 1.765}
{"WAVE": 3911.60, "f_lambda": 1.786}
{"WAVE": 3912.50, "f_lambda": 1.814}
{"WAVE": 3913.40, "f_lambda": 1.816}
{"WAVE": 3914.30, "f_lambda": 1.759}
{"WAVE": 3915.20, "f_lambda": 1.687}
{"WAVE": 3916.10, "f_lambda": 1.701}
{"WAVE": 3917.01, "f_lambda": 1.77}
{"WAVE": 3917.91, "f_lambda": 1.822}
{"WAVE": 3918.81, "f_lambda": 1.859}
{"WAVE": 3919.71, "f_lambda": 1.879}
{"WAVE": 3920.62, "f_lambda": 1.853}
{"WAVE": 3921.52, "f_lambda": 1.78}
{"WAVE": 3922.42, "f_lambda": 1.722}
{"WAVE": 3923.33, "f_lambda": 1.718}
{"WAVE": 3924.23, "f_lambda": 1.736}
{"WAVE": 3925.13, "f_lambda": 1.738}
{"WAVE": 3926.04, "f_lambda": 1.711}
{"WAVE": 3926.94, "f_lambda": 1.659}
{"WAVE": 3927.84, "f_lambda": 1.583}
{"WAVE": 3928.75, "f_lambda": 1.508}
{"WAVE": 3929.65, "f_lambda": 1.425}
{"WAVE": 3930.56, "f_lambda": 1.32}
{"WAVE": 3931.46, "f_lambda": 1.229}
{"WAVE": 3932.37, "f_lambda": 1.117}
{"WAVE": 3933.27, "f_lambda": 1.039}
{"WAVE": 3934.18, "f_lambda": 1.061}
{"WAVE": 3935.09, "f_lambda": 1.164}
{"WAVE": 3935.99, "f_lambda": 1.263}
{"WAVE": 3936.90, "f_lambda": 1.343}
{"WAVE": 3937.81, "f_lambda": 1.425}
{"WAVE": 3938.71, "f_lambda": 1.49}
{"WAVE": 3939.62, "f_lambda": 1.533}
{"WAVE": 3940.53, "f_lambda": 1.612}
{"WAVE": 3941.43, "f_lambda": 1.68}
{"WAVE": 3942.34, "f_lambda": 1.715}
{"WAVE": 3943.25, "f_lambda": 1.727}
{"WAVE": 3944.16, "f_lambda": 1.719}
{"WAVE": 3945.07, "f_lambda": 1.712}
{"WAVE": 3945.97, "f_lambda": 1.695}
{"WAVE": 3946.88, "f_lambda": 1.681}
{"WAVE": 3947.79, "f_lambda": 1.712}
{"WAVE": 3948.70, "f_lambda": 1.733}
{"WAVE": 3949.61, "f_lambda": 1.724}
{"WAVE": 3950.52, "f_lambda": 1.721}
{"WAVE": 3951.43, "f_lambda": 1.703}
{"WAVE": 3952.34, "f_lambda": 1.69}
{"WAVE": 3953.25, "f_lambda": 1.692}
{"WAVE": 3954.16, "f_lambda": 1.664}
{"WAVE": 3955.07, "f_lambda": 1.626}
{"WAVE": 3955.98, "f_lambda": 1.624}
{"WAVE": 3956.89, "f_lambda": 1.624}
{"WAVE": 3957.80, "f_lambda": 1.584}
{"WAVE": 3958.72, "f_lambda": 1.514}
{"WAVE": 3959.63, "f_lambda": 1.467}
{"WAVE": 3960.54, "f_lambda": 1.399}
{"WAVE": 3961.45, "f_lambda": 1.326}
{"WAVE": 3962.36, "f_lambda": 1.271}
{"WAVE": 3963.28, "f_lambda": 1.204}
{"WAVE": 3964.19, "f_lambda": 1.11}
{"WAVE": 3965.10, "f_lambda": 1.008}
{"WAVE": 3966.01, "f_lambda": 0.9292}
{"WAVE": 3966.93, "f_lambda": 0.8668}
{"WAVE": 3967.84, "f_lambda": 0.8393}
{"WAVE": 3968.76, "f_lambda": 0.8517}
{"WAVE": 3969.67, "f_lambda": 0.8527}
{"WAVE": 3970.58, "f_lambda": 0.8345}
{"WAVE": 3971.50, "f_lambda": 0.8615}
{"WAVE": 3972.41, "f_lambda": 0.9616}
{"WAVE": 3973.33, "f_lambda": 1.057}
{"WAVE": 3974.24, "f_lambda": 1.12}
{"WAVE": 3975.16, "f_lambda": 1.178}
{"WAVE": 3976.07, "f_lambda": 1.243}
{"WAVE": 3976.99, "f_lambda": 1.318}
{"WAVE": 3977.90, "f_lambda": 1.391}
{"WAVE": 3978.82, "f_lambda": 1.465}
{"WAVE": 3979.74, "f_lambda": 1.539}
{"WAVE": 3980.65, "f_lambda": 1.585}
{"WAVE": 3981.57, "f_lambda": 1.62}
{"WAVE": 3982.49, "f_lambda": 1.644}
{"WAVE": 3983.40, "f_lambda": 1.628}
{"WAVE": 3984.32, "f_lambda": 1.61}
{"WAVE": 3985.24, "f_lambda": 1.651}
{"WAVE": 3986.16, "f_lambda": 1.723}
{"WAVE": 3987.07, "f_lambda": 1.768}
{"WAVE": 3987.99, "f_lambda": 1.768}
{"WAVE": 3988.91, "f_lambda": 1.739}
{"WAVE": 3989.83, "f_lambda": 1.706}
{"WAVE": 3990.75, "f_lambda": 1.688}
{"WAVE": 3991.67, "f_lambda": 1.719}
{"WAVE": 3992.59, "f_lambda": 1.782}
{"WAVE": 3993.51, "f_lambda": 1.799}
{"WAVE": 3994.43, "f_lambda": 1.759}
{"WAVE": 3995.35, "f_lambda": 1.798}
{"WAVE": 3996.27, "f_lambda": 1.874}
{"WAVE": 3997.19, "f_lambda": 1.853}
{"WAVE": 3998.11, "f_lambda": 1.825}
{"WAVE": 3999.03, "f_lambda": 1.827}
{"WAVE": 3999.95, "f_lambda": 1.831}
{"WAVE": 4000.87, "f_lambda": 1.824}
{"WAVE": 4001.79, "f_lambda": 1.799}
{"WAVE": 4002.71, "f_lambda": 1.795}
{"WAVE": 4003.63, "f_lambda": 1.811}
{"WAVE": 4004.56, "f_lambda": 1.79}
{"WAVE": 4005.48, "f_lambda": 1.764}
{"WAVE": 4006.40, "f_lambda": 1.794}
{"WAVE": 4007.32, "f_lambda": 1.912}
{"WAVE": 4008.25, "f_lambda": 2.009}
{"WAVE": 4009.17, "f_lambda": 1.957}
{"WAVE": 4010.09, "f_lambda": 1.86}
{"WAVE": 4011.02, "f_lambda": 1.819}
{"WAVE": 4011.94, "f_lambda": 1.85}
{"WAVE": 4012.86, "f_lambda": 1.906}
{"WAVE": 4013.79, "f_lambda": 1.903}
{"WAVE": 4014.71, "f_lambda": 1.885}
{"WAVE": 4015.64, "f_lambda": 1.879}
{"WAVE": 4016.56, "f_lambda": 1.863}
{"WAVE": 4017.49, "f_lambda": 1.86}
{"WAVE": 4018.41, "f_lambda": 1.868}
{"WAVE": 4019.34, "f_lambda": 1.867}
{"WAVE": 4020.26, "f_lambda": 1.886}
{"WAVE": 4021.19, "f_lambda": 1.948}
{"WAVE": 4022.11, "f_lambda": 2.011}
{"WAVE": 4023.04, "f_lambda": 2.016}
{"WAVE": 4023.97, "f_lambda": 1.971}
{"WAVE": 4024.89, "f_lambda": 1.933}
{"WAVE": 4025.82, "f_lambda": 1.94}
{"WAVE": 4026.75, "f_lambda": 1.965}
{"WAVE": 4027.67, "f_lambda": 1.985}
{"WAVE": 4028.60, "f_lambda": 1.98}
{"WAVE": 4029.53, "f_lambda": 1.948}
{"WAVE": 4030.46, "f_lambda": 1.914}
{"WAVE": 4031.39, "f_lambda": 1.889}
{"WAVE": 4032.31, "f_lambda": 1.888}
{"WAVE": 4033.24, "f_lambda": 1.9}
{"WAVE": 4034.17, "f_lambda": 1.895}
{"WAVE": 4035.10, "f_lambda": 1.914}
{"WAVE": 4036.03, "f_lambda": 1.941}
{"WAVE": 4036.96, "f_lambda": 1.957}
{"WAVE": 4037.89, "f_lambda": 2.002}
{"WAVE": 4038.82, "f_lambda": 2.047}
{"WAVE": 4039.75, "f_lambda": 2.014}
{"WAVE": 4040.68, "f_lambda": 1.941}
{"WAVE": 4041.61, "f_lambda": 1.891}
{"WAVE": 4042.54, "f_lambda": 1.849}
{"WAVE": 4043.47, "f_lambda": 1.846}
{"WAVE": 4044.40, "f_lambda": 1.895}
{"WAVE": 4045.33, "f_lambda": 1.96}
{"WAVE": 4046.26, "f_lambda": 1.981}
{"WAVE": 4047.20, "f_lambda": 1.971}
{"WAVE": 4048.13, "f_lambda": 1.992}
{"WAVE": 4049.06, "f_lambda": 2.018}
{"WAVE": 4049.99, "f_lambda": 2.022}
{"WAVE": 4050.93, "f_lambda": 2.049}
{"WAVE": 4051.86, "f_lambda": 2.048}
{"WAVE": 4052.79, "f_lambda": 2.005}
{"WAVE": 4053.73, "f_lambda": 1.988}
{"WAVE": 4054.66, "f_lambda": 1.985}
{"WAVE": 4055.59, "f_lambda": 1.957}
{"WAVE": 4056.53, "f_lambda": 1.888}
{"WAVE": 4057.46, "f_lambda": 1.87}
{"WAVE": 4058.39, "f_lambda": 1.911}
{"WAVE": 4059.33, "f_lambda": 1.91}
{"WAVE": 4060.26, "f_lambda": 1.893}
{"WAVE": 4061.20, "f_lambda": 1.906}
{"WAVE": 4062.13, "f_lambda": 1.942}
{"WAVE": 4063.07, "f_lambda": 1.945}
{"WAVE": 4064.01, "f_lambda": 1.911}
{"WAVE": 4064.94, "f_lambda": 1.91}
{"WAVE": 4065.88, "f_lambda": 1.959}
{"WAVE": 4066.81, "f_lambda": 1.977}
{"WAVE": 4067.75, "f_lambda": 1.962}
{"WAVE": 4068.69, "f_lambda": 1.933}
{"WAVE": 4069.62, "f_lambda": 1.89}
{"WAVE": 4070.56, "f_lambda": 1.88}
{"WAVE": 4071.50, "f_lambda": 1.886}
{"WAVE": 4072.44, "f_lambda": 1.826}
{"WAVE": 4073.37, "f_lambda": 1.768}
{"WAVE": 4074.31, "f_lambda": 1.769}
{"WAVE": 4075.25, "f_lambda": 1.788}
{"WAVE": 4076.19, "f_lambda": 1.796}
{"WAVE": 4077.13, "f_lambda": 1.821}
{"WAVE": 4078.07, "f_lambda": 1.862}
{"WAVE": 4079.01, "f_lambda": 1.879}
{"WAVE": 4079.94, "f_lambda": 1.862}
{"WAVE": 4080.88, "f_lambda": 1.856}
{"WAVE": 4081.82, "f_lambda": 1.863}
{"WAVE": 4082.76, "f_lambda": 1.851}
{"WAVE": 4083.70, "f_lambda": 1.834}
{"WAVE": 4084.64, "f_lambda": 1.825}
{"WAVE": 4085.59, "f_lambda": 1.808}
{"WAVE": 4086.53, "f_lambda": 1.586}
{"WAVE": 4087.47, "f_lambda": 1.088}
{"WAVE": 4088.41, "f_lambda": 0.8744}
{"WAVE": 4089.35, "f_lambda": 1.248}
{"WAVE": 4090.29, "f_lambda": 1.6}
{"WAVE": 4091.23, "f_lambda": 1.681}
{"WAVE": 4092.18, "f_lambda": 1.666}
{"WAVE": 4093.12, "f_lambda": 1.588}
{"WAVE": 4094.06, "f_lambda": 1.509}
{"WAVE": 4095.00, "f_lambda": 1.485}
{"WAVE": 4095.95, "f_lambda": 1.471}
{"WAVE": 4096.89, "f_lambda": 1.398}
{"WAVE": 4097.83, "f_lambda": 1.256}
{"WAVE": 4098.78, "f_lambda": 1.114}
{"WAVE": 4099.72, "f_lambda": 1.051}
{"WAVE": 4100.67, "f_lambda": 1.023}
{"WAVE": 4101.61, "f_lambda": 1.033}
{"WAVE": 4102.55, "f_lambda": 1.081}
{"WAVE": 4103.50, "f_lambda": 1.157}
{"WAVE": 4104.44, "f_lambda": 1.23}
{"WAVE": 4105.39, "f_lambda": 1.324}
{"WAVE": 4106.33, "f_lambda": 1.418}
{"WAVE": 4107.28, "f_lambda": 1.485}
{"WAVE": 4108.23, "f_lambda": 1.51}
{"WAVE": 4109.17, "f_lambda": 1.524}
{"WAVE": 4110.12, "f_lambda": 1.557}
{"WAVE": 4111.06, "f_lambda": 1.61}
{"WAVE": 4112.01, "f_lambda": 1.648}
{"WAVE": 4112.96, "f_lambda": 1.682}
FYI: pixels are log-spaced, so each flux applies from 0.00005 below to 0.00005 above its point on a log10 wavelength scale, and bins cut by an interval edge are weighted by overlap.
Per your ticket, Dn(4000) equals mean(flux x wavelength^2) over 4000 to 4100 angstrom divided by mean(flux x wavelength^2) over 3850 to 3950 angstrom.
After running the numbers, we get 1.30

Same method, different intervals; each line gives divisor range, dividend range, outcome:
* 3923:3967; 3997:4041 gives 1.32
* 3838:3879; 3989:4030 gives 1.31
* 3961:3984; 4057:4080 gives 1.66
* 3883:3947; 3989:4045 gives 1.33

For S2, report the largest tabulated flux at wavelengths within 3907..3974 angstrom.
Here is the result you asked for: 1.879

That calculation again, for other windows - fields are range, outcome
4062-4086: 1.977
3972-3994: 1.799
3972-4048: 2.047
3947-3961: 1.733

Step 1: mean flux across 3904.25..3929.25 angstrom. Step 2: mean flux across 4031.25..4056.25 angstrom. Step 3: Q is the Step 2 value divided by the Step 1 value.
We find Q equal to 1.1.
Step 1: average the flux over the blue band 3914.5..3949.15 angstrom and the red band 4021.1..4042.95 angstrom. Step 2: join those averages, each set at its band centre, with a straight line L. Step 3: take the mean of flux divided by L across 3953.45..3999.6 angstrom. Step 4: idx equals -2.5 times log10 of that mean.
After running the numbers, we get 0.21 mag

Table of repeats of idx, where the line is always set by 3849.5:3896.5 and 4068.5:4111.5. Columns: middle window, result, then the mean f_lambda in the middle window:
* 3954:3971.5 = 0.210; 1.22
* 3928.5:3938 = 0.174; 1.25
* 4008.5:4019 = -0.236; 1.88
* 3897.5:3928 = -0.155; 1.69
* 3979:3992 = -0.115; 1.67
